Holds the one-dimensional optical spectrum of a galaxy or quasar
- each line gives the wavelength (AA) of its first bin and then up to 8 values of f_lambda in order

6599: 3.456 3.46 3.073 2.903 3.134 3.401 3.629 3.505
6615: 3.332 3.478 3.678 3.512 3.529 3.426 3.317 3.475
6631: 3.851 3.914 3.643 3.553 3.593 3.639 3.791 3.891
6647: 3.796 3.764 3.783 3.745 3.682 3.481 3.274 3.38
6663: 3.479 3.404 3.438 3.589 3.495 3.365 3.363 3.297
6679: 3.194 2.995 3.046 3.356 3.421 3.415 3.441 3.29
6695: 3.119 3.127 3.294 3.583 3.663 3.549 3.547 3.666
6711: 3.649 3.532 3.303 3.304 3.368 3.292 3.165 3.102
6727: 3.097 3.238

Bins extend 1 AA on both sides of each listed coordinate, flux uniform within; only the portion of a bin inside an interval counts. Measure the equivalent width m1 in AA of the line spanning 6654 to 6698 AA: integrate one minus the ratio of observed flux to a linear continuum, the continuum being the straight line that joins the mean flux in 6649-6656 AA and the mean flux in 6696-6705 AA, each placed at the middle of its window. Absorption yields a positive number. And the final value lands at 2.96 AA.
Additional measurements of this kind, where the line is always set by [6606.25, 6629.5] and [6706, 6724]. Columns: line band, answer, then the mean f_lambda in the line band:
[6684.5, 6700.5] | 0.5 AA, 3.31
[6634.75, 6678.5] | -1.5 AA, 3.56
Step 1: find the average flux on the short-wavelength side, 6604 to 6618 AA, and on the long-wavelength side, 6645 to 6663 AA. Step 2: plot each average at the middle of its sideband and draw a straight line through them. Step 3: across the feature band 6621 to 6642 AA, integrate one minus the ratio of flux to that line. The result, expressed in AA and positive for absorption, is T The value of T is -0.7 AA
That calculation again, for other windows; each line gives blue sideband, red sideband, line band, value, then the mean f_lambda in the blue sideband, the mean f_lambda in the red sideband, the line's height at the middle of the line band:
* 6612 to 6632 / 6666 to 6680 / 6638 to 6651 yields -1.09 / 3.51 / 3.39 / 3.46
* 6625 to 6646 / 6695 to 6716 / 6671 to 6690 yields 1.37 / 3.66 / 3.47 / 3.54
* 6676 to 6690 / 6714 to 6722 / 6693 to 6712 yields -0.99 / 3.25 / 3.32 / 3.29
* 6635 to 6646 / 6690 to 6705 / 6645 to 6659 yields -0.25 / 3.69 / 3.37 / 3.62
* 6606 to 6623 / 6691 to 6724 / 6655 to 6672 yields -0.12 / 3.46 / 3.4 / 3.43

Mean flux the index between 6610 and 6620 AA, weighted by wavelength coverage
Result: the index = 3.52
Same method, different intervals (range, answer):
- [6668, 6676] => 3.45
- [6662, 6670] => 3.48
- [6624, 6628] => 3.37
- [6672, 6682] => 3.24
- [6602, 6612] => 3.23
